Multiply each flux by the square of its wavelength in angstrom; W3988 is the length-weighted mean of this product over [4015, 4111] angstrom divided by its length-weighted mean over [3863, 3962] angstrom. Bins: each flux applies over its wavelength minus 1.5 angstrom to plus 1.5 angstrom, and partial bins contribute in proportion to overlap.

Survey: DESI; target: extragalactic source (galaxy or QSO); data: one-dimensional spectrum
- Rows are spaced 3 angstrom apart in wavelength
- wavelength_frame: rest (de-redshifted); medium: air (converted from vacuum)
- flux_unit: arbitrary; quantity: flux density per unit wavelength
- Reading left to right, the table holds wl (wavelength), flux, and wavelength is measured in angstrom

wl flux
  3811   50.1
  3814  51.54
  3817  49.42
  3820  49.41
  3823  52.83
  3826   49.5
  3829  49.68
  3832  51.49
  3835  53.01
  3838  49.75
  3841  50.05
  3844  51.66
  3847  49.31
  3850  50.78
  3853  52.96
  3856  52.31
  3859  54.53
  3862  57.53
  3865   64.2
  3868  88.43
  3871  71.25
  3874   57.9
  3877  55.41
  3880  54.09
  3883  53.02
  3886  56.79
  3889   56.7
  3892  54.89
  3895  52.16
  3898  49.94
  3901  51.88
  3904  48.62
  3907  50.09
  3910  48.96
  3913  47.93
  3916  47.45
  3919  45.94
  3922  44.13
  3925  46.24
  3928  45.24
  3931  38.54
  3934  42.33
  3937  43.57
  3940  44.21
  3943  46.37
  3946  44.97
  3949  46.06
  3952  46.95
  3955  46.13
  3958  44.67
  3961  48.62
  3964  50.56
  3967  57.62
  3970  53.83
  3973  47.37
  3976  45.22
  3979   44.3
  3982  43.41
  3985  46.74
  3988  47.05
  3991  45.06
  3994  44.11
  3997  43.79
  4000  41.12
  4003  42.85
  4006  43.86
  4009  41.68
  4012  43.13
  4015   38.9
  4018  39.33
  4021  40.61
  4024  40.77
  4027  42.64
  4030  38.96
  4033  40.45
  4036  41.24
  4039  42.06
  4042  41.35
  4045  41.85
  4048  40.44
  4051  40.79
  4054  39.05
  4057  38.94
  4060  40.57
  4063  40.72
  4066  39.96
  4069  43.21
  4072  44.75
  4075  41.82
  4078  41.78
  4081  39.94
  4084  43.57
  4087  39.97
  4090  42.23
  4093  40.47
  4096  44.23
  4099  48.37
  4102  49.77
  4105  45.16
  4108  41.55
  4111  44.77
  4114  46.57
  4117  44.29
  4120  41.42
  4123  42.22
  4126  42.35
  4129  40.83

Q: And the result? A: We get 0.89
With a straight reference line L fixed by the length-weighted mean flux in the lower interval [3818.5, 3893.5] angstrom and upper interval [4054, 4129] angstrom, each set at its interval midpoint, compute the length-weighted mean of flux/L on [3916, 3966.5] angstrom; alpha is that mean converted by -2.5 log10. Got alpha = 0.12 mag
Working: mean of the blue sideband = 55.5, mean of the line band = 45.6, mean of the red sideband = 42.7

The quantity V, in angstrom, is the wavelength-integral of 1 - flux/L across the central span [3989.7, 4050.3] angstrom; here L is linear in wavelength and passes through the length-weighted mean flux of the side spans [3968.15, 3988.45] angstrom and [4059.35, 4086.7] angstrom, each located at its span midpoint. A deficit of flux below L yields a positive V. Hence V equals 4.1 angstrom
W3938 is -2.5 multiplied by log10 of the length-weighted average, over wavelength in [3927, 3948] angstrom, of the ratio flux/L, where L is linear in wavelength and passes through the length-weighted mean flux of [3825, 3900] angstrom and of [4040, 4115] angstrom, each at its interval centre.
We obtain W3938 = 0.168 mag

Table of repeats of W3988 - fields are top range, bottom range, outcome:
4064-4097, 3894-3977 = 0.95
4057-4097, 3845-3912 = 0.82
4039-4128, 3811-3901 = 0.87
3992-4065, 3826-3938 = 0.85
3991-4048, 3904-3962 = 0.95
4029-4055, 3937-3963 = 0.93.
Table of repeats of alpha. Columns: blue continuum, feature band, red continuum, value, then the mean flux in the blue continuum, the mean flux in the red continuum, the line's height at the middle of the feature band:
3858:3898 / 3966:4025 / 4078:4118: 0.153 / 59.5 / 43.8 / 51.1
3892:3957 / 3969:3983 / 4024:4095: -0.049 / 46.7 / 41.2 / 44.6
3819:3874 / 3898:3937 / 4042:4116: 0.115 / 55.6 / 42.5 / 51.6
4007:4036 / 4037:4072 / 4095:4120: 0.041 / 40.8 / 45.4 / 42.6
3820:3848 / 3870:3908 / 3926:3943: -0.172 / 50.8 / 43.2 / 46.6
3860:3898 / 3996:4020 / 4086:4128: 0.211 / 59.7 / 43.8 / 50.7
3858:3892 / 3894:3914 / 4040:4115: 0.165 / 60.7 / 42.4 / 58.1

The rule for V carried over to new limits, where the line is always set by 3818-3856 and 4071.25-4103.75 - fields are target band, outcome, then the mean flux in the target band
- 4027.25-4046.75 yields 1.64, 41.1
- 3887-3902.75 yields -1.28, 53.2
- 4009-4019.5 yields 1.14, 40.6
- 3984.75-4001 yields 0.57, 44.6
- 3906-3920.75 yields 0.20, 47.9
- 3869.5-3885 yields -2.68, 58.3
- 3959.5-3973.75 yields -1.47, 51.8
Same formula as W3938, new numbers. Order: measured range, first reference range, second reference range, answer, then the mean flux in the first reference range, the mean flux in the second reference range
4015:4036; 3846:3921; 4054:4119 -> 0.15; 54.9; 42.9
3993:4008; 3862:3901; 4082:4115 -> 0.18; 59.2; 44.1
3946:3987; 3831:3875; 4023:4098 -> 0.02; 57.1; 41.3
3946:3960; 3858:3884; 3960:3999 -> 0.11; 62.1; 47.4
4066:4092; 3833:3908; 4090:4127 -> 0.09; 55.5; 44.2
